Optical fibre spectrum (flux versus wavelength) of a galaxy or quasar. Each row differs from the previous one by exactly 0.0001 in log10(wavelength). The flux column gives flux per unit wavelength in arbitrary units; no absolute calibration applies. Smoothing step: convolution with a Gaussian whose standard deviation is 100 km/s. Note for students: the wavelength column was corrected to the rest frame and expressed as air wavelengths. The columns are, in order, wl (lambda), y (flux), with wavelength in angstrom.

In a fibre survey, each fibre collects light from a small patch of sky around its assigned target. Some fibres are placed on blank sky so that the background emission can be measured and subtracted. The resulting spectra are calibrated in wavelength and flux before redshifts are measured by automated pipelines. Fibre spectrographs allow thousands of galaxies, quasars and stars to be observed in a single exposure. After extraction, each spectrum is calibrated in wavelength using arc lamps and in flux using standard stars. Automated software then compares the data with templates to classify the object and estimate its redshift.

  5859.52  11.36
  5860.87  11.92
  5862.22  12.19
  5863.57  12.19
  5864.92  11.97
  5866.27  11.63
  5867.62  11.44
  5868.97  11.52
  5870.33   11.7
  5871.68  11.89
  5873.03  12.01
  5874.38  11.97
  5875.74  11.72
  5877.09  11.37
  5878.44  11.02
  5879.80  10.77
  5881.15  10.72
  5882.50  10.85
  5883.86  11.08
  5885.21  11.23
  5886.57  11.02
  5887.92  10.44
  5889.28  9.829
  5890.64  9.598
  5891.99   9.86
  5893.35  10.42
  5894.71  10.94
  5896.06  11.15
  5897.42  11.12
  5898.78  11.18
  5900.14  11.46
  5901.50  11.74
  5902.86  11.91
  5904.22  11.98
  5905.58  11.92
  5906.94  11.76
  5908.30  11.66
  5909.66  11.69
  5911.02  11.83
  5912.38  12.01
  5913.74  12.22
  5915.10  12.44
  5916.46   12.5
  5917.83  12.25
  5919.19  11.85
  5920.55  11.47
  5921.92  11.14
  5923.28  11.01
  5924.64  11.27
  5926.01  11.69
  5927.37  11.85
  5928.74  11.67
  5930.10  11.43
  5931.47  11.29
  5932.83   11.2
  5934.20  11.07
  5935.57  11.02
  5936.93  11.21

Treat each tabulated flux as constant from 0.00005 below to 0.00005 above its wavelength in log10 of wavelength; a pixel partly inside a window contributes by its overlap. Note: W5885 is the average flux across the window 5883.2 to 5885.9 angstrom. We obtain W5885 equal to 11.2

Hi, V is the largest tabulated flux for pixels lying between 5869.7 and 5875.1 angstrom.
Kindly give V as 12.01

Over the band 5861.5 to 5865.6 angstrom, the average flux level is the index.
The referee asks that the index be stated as 12.1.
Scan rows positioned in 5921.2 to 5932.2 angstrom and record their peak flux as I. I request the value 11.85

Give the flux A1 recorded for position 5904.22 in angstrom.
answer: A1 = 11.98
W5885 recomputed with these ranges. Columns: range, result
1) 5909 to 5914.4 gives 11.9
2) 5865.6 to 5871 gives 11.6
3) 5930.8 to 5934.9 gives 11.2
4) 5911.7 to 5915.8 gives 12.2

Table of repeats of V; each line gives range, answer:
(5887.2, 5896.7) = 11.15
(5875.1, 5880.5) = 11.72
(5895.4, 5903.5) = 11.91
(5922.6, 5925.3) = 11.27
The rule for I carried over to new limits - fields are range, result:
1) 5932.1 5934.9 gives 11.2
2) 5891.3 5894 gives 10.42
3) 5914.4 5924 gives 12.5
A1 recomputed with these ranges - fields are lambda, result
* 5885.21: 11.23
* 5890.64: 9.598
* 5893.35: 10.42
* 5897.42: 11.12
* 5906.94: 11.76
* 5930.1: 11.43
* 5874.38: 11.97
